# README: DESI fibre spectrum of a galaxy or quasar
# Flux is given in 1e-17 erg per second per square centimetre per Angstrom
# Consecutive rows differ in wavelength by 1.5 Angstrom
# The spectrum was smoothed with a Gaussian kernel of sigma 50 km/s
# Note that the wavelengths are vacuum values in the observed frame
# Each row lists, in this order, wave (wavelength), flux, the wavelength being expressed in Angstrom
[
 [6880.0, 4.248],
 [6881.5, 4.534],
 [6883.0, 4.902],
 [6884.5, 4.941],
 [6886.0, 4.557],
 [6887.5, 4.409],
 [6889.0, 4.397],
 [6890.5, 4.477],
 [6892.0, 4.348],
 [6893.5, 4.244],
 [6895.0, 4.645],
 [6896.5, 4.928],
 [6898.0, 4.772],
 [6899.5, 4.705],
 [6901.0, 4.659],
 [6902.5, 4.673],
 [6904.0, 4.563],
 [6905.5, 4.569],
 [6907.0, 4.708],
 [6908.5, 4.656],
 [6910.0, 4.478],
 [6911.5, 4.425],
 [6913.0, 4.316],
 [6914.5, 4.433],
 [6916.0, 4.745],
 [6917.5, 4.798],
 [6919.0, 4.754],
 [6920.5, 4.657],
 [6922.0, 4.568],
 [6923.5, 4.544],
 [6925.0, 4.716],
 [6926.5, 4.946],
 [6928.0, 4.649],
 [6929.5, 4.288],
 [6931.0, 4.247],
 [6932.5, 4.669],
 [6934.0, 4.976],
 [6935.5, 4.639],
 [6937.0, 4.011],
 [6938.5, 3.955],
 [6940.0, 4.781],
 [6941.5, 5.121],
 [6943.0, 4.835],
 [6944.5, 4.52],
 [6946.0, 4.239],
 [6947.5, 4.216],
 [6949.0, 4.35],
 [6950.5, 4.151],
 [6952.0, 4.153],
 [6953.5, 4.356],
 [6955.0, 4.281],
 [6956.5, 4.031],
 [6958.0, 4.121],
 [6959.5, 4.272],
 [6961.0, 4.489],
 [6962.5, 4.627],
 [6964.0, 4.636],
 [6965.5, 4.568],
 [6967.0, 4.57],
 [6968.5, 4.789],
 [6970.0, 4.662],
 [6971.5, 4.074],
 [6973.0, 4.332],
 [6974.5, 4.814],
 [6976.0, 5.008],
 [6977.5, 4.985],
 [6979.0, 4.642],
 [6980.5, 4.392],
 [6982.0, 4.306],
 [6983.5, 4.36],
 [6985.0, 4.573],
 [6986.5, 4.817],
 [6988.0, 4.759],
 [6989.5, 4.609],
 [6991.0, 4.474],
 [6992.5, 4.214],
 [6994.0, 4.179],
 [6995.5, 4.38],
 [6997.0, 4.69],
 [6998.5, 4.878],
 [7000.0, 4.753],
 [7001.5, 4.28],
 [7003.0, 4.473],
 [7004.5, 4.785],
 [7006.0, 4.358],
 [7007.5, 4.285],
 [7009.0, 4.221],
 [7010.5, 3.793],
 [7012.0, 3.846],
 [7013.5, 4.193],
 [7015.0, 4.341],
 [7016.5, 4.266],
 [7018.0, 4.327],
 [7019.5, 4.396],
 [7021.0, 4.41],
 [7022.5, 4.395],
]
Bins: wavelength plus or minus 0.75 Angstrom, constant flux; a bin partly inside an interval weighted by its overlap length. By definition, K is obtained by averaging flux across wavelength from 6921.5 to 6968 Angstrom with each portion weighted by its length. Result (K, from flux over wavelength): 4.47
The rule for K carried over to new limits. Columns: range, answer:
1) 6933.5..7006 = 4.5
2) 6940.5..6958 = 4.38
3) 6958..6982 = 4.57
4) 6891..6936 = 4.61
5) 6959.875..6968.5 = 4.58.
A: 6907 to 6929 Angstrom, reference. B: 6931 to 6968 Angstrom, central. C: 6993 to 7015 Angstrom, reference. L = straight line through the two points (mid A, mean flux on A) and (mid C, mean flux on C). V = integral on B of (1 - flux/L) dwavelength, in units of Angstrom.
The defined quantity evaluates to 0.7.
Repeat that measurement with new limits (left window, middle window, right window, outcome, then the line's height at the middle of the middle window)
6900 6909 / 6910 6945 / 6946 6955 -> -1.16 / 4.44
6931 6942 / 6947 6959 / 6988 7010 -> 0.86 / 4.53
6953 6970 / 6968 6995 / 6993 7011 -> -0.70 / 4.44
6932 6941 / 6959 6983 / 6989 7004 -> -0.37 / 4.51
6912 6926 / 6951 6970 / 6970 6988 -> 0.74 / 4.59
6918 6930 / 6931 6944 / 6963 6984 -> 0.09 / 4.63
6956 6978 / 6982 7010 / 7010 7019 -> -1.29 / 4.3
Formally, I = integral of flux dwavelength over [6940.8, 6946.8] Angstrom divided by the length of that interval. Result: 4.67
